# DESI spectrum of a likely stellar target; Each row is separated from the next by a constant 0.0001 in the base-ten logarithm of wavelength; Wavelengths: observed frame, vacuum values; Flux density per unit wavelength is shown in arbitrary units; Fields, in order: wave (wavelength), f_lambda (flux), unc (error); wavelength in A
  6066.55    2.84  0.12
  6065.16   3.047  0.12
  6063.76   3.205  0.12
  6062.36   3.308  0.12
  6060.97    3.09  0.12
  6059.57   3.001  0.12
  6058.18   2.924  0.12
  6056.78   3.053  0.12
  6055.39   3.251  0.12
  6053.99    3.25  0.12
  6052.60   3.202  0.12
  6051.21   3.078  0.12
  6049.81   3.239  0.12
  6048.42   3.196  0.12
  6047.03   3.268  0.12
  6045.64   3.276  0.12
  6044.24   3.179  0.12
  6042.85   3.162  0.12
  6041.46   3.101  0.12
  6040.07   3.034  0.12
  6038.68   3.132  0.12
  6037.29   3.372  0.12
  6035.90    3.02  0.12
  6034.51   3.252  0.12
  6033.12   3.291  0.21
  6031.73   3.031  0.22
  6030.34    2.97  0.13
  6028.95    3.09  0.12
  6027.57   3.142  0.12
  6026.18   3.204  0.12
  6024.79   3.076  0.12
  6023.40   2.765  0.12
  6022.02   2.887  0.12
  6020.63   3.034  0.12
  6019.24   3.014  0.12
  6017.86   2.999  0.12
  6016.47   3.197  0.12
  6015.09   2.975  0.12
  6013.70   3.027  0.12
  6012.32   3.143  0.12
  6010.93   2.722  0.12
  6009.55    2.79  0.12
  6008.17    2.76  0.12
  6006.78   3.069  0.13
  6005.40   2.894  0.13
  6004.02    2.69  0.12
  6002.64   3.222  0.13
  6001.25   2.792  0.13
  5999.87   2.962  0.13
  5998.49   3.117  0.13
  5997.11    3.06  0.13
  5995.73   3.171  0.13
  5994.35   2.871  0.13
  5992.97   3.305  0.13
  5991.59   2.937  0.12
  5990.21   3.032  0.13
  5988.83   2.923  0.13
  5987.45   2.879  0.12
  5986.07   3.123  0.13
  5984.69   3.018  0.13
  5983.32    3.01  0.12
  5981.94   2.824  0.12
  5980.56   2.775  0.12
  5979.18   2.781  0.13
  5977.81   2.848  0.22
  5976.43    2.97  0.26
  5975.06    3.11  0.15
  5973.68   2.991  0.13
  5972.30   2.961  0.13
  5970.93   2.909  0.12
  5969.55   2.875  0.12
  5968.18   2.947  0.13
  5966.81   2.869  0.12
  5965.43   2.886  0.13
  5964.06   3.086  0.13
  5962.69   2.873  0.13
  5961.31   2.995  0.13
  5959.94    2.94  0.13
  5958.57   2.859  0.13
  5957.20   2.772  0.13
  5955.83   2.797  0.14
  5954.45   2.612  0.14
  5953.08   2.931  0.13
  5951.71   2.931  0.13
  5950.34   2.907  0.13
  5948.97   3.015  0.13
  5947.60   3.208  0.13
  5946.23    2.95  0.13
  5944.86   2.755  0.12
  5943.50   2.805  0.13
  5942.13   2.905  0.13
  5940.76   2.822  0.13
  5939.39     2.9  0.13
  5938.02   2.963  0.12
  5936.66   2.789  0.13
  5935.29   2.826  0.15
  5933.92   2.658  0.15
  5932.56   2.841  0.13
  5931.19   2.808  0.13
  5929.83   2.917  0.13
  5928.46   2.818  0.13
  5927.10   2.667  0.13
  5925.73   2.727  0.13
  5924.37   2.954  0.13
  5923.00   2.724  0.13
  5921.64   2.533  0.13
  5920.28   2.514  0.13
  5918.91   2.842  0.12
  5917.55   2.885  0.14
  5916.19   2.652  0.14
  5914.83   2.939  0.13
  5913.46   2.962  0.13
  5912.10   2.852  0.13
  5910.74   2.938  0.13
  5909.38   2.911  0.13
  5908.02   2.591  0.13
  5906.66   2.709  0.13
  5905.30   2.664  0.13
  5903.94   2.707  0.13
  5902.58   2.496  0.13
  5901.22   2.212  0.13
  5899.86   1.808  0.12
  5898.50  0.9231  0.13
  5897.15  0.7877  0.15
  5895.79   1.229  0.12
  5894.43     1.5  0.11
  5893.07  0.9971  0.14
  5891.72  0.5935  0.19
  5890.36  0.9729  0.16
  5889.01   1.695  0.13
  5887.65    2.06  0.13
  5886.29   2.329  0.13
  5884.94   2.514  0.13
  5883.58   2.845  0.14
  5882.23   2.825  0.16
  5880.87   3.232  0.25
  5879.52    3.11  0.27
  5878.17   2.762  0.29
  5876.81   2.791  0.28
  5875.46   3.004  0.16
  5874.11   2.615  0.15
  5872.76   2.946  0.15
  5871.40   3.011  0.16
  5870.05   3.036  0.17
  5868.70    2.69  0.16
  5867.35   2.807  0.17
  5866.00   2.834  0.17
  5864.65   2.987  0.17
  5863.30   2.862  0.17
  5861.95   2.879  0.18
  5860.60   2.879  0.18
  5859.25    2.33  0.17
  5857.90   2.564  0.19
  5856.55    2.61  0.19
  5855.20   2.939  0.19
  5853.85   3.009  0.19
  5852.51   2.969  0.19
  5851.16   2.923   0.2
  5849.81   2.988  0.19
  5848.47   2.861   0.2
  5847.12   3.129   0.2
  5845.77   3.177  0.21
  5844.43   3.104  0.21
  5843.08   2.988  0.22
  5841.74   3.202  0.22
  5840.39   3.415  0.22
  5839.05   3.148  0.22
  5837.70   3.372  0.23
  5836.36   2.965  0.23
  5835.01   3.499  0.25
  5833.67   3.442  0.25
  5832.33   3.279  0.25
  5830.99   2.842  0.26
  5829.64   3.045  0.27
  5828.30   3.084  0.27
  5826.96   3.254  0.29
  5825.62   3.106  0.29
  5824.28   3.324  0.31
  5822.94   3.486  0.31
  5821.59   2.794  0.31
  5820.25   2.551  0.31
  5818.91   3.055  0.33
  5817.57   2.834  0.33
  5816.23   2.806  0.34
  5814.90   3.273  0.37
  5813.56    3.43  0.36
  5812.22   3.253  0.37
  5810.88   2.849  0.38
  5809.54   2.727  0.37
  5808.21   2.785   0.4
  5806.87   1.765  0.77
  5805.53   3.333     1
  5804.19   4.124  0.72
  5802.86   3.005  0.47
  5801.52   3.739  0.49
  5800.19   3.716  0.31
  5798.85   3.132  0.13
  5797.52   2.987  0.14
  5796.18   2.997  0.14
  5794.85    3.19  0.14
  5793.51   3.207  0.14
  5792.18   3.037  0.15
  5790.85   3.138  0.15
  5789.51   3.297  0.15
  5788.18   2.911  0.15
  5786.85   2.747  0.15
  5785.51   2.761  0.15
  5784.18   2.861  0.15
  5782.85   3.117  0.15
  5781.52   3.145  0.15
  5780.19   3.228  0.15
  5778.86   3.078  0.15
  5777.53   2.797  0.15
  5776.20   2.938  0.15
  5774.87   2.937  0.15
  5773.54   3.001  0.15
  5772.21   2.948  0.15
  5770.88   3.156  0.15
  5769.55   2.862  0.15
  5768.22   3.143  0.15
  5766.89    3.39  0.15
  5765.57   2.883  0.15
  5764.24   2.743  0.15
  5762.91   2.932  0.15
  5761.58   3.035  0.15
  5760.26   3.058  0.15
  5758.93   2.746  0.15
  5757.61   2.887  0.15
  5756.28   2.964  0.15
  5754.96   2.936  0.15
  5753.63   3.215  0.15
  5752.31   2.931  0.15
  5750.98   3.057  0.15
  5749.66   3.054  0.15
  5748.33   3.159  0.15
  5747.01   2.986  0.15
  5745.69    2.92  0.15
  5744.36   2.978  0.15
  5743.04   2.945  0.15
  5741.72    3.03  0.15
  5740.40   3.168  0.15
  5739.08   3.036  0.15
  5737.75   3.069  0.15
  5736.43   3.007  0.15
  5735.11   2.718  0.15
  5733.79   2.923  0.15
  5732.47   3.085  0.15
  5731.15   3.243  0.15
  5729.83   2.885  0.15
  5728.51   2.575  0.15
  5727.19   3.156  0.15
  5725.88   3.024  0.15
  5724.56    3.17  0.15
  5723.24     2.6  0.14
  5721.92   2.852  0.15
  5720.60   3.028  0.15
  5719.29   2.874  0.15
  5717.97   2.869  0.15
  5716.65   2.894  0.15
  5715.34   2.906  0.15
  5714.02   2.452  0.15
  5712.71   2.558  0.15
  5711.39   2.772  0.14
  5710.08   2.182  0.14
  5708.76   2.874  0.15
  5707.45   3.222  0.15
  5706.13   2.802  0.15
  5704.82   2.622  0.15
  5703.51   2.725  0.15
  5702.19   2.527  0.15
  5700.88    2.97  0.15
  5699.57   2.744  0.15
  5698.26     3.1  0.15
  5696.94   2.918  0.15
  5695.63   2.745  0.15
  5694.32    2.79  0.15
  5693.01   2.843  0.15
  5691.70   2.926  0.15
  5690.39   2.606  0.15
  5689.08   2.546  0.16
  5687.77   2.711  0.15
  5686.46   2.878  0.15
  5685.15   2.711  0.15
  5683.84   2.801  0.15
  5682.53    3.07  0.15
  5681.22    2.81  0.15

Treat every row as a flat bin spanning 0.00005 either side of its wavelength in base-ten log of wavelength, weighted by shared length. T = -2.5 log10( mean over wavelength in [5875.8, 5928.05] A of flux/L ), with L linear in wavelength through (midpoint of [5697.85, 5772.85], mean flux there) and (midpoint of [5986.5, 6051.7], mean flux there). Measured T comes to 0.26 mag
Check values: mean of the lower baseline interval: 2.92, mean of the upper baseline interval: 3.05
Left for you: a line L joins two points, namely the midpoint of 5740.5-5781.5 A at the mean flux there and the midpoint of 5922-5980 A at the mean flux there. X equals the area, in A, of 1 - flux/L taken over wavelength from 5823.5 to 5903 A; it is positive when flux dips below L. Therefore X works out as 7.6 A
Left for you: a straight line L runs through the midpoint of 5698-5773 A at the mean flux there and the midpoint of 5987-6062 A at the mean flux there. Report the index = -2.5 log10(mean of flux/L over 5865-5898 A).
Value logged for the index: 0.286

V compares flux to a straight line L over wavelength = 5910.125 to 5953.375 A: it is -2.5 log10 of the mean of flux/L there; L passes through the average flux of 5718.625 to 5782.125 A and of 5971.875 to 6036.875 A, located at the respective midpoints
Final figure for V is 0.06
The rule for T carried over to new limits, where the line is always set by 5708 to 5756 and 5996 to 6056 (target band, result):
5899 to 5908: 0.239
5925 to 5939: 0.081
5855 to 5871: 0.076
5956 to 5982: 0.048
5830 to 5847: -0.078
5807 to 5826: -0.007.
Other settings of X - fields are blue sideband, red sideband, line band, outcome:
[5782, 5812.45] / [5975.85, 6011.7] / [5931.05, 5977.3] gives 1.1 A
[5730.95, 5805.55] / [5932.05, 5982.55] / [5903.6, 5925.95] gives 1.2 A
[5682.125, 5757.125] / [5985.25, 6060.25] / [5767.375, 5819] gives -2.4 A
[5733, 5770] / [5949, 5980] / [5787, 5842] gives -3.0 A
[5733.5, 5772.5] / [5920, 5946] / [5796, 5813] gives -1.0 A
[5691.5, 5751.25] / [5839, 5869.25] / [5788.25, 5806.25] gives -2.3 A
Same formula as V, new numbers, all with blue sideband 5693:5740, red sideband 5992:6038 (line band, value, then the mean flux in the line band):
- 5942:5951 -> 0.02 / 2.94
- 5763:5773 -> -0.05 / 3.01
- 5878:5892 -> 0.27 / 2.3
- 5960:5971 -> 0.02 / 2.93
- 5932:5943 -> 0.05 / 2.84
